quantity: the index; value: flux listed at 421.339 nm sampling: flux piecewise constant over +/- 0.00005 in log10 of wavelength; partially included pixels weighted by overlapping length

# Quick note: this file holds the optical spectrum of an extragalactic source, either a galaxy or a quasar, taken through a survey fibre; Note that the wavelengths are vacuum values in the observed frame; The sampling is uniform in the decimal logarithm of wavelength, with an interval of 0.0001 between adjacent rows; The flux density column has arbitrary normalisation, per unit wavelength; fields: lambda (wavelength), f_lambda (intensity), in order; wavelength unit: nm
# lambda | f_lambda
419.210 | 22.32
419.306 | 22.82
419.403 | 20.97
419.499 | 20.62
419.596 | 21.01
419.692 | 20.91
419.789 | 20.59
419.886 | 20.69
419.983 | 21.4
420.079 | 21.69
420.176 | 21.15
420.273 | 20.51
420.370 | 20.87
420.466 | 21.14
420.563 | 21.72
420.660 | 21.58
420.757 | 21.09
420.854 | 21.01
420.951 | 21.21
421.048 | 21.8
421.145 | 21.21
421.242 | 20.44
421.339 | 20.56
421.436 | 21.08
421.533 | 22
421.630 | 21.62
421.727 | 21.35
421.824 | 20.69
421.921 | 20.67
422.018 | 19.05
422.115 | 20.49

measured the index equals 20.56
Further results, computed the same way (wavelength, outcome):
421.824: 20.69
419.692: 20.91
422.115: 20.49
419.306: 22.82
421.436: 21.08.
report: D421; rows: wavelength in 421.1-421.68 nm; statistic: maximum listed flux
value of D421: 22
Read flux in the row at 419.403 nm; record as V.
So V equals 20.97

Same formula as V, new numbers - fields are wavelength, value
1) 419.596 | 21.01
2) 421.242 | 20.44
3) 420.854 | 21.01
